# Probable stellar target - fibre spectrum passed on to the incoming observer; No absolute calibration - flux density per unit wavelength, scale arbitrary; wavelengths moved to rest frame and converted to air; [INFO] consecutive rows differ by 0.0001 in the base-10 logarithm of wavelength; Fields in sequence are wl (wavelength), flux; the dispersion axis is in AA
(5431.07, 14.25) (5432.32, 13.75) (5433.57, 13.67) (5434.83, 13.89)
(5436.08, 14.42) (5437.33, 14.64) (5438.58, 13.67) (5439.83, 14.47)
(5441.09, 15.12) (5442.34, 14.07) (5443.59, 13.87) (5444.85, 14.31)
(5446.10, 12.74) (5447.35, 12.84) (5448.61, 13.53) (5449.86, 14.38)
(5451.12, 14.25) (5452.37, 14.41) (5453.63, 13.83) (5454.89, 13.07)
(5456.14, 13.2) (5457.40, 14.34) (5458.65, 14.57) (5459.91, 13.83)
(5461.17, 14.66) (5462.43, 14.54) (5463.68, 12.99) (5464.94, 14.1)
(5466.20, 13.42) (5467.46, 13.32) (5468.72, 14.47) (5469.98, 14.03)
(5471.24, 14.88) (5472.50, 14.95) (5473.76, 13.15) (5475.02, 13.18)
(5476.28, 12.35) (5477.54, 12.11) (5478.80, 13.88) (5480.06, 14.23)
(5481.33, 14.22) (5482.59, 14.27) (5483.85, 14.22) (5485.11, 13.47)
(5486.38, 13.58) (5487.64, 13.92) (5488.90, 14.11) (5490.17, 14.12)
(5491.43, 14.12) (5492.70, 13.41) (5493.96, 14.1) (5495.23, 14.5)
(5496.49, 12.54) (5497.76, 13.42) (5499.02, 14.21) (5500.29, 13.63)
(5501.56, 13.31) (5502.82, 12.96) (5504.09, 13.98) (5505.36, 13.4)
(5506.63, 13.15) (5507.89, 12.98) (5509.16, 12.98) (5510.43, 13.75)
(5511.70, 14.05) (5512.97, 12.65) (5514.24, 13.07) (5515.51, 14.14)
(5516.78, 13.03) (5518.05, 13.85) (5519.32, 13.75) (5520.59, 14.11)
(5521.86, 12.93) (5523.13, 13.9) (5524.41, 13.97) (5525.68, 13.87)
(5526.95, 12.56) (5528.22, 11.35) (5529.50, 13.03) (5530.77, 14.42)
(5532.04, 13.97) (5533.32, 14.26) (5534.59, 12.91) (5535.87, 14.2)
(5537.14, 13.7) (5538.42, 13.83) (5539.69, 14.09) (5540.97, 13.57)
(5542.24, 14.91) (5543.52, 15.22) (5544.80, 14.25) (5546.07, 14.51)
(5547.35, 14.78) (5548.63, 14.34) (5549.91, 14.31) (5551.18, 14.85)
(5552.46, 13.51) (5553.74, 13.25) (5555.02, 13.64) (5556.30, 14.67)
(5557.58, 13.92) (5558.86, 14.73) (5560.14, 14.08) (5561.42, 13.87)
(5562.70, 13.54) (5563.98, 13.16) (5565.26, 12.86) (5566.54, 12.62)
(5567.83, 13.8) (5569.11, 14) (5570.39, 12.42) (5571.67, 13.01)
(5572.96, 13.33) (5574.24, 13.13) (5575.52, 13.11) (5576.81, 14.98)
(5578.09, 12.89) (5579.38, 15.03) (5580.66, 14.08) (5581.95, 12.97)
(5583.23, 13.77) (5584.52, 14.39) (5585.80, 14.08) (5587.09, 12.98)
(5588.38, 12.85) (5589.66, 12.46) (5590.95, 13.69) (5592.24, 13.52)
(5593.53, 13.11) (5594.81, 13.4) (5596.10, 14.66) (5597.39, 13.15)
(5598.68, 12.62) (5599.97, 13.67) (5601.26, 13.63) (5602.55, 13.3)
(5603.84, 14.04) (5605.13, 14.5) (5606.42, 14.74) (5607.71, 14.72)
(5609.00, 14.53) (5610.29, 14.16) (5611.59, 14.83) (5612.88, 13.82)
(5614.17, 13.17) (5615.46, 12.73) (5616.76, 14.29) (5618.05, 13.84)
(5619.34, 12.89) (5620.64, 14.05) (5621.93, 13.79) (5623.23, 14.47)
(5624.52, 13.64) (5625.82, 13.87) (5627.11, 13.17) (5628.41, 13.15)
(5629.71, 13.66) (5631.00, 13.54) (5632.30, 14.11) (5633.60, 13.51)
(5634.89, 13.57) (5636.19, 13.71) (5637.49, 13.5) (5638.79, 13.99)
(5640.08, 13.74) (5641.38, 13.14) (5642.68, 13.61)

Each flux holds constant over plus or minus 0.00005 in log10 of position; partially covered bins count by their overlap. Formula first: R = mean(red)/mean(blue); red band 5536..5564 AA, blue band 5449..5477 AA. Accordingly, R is 1.02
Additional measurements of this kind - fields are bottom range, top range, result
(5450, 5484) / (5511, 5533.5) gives 0.97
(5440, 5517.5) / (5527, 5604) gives 1.00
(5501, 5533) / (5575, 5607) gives 1.02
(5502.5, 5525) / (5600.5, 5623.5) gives 1.04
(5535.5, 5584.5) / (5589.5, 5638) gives 0.99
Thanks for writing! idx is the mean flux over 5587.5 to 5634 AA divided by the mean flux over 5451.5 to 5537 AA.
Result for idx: 1.0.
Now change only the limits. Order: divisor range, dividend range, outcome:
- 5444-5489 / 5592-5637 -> 1.00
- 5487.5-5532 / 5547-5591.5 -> 1.01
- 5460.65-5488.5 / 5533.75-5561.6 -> 1.02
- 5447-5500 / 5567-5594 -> 0.98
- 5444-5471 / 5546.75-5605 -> 0.99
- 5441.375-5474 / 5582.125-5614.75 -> 0.99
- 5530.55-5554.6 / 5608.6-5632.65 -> 0.97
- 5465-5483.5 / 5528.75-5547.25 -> 1.02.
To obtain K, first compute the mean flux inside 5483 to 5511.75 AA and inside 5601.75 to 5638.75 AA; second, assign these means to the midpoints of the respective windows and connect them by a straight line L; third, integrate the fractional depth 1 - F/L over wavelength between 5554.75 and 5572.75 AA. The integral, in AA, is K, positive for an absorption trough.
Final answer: 0.2 AA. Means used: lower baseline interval 13.6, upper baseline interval 13.8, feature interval 13.6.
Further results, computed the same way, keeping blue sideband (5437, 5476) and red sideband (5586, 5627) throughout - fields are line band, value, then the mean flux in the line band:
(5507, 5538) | 0.82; 13.5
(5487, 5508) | 0.34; 13.7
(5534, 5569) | -0.44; 14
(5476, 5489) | 0.20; 13.7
